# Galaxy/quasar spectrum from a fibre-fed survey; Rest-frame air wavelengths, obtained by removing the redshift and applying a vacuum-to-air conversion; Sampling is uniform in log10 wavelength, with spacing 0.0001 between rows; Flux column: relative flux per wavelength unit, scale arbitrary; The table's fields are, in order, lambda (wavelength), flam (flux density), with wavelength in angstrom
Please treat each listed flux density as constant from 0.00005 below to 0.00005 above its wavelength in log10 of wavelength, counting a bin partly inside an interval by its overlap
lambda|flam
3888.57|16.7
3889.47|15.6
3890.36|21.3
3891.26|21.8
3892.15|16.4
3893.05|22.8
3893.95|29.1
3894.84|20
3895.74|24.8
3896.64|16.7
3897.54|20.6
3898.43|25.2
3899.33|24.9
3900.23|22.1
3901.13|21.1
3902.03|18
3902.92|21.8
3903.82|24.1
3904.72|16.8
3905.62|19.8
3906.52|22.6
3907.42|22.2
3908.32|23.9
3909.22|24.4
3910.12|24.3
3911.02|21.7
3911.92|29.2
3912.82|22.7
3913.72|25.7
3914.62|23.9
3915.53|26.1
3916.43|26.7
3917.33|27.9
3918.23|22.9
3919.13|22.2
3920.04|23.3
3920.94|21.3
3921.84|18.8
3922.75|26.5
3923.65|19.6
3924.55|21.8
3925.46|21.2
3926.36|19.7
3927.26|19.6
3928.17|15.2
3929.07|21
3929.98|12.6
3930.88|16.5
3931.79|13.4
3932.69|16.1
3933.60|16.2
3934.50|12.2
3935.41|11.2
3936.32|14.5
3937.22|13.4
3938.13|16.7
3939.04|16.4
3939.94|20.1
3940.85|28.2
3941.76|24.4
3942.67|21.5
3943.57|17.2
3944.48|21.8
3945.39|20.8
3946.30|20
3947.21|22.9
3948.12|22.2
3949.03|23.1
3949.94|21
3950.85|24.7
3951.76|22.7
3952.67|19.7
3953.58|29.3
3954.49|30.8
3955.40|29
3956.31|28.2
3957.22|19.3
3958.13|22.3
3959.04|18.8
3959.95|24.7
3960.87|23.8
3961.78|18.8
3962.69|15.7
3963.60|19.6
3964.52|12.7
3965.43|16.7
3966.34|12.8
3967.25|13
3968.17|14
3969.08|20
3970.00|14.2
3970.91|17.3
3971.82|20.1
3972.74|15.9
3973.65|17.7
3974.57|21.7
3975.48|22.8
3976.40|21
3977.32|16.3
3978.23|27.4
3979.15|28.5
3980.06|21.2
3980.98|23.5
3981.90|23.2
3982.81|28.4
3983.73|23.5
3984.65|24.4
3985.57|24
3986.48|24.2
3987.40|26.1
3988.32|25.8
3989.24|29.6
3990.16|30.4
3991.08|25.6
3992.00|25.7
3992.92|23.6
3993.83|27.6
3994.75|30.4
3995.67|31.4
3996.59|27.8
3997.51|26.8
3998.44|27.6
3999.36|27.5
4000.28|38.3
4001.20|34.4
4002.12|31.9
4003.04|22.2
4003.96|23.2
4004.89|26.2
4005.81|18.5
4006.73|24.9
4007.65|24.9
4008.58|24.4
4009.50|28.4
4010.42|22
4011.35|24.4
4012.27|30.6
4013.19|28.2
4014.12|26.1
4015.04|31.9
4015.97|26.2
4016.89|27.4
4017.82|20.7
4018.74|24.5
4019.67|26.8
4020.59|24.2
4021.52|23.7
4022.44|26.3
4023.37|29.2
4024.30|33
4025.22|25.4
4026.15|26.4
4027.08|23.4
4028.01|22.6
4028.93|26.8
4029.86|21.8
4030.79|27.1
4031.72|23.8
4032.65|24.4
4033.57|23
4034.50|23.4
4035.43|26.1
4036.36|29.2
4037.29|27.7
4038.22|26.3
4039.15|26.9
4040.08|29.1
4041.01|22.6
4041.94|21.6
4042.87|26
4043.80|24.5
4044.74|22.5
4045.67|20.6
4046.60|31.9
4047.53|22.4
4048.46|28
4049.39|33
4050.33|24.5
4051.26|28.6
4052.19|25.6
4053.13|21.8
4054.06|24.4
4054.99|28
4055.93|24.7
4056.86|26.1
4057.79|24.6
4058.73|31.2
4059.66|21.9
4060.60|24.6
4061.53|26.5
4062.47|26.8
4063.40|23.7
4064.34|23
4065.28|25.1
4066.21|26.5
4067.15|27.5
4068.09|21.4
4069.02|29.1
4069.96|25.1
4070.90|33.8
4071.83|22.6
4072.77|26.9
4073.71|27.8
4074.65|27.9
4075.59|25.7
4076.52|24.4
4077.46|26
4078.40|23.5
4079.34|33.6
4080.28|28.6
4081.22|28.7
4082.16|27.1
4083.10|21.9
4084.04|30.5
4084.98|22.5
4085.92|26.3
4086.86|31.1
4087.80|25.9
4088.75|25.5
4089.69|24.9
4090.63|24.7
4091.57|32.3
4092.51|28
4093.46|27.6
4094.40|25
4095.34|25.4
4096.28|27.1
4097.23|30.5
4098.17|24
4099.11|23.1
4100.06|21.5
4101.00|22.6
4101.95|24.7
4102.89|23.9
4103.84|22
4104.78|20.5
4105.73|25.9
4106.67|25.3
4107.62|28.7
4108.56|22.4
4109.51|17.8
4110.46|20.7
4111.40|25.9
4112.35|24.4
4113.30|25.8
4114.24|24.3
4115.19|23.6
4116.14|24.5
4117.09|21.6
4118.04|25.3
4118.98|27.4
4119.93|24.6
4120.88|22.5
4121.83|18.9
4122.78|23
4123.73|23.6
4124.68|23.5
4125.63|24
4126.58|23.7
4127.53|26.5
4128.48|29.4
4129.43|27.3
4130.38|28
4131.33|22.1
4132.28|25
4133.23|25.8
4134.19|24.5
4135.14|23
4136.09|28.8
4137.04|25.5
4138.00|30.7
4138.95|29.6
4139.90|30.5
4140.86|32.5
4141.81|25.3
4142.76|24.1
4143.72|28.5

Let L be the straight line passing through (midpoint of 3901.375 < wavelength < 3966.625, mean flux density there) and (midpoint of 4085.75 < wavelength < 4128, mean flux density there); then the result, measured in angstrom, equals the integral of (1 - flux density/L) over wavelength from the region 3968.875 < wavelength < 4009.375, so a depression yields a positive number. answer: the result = -4.91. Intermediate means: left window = 20.9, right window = 24.7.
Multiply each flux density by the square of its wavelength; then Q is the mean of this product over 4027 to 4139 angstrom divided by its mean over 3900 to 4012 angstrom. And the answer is 1.21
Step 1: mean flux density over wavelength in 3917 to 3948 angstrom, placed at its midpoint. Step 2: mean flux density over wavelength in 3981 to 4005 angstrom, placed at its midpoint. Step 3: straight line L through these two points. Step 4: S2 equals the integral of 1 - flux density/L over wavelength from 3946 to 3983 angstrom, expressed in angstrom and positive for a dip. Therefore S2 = 3.7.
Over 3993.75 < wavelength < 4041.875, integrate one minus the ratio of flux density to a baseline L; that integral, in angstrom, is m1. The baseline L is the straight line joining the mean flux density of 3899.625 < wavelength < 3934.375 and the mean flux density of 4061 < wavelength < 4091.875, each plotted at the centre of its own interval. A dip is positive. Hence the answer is -3.6 angstrom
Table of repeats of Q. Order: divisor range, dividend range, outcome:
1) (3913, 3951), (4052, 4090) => 1.39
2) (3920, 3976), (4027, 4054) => 1.36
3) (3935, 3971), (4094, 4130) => 1.30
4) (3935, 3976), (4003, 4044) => 1.32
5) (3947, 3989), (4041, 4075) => 1.25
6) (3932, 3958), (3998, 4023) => 1.32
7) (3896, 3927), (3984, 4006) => 1.26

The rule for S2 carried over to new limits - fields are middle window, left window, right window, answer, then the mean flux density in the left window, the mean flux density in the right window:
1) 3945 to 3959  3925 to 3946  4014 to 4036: -3.14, 17.8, 25.6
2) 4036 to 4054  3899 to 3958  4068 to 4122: -1.23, 21.4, 25.5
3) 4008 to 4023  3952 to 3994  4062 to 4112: -1.62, 22.1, 25.7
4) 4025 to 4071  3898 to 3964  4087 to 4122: -3.84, 21.3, 24.7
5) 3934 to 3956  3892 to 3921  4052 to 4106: 2.43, 23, 25.9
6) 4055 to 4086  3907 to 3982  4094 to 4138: -3.64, 20.7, 24.5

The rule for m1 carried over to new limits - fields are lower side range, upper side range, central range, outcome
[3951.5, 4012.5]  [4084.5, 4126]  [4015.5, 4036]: -1.1 angstrom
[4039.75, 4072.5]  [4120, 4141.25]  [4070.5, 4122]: 0.6 angstrom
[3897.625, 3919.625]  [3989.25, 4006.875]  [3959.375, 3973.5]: 4.8 angstrom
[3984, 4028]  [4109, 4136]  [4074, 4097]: -1.7 angstrom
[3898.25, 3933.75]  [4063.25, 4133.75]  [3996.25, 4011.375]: -2.2 angstrom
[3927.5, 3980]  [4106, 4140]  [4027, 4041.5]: -2.1 angstrom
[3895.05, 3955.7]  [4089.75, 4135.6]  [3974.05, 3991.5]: -1.8 angstrom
